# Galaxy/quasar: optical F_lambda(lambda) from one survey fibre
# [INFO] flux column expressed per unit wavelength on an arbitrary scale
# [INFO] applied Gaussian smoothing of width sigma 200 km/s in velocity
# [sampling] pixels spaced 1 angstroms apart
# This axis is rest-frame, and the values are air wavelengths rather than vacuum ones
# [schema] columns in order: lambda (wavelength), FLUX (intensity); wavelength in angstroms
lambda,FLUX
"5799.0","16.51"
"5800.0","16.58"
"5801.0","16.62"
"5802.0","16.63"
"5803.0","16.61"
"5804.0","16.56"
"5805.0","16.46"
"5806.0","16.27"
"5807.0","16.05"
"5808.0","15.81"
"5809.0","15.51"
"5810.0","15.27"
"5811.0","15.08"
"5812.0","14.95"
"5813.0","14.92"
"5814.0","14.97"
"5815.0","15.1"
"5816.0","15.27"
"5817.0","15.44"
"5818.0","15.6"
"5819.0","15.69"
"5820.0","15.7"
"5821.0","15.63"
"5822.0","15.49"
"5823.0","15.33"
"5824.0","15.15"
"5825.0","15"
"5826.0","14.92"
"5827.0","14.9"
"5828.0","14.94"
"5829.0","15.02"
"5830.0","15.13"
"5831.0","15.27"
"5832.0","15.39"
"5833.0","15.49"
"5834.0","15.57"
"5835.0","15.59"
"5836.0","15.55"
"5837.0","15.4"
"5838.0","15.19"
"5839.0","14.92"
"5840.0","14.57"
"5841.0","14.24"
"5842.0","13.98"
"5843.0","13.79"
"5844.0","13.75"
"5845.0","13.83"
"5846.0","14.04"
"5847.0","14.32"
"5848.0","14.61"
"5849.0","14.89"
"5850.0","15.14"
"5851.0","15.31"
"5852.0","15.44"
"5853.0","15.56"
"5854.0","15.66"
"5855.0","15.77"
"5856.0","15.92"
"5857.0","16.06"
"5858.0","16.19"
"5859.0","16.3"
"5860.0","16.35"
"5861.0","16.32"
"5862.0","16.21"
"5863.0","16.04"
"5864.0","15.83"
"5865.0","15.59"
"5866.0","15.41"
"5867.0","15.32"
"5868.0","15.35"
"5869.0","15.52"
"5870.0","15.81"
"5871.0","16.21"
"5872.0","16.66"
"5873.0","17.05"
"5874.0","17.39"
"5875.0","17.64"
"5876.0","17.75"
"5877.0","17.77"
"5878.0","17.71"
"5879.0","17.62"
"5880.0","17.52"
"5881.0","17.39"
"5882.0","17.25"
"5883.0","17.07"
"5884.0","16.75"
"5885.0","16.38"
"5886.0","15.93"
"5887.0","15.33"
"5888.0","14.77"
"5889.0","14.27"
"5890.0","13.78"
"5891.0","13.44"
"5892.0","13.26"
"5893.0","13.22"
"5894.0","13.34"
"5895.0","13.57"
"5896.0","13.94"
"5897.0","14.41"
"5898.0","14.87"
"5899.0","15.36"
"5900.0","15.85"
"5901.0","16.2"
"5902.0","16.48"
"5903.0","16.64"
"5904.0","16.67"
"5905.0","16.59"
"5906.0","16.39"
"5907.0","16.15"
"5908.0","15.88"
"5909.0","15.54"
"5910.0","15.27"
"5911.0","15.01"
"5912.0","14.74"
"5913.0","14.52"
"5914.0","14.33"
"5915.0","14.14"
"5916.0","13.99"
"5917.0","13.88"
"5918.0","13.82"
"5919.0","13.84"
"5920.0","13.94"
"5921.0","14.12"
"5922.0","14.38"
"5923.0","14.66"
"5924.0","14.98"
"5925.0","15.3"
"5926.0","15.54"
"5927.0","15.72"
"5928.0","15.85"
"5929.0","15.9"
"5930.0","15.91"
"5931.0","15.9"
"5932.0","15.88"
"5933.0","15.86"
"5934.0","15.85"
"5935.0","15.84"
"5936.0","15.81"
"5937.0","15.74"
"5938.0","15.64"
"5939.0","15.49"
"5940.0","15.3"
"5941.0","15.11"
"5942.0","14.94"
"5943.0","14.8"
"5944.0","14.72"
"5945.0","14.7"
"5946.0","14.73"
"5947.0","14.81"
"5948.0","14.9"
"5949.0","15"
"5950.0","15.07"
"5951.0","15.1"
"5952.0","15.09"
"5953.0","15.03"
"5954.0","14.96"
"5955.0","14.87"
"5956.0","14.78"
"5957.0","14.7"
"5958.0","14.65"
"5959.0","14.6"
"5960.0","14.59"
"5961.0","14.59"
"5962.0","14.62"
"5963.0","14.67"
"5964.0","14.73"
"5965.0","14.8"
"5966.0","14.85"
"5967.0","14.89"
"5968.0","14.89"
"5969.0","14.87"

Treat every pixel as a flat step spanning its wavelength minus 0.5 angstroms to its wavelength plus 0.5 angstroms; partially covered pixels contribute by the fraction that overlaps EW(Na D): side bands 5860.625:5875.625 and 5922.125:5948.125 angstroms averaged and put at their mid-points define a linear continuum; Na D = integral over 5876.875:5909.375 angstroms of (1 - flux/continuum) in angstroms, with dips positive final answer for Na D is 0.5 angstroms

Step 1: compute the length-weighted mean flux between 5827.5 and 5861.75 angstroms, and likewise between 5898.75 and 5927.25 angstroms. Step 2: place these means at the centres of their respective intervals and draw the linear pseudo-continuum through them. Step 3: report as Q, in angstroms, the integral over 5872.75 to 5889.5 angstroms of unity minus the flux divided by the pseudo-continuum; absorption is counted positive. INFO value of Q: -1.8 angstroms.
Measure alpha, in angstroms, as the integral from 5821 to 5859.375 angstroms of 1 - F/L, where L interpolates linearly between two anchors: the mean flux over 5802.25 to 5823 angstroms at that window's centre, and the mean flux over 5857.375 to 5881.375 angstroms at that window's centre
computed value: 2.3 angstroms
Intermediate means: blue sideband 15.6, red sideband 16.5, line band 15.1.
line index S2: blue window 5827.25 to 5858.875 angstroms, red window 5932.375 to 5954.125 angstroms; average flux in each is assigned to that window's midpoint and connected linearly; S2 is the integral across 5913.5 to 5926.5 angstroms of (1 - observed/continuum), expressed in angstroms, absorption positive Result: 0.68 angstroms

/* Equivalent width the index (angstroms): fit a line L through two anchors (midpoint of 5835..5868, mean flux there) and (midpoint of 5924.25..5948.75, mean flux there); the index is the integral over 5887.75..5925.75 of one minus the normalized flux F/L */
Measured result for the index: 1.4 angstroms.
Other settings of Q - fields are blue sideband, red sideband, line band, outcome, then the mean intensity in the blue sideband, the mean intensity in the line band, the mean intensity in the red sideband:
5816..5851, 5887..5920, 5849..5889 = -3.6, 15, 16.2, 14.8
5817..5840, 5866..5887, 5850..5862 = 0.2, 15.3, 15.9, 16.7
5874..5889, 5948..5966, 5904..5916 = 0.6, 16.8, 15.3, 14.8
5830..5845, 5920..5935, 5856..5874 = -1.2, 14.9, 16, 15.4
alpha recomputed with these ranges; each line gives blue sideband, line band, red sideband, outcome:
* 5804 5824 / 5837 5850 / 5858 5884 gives 1.3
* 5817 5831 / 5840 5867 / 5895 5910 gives 0.3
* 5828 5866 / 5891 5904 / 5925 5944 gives 0.6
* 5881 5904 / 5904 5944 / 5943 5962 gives -0.6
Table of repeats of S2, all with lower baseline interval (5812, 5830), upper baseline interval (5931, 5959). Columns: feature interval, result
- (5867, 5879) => -1.24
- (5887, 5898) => 0.92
